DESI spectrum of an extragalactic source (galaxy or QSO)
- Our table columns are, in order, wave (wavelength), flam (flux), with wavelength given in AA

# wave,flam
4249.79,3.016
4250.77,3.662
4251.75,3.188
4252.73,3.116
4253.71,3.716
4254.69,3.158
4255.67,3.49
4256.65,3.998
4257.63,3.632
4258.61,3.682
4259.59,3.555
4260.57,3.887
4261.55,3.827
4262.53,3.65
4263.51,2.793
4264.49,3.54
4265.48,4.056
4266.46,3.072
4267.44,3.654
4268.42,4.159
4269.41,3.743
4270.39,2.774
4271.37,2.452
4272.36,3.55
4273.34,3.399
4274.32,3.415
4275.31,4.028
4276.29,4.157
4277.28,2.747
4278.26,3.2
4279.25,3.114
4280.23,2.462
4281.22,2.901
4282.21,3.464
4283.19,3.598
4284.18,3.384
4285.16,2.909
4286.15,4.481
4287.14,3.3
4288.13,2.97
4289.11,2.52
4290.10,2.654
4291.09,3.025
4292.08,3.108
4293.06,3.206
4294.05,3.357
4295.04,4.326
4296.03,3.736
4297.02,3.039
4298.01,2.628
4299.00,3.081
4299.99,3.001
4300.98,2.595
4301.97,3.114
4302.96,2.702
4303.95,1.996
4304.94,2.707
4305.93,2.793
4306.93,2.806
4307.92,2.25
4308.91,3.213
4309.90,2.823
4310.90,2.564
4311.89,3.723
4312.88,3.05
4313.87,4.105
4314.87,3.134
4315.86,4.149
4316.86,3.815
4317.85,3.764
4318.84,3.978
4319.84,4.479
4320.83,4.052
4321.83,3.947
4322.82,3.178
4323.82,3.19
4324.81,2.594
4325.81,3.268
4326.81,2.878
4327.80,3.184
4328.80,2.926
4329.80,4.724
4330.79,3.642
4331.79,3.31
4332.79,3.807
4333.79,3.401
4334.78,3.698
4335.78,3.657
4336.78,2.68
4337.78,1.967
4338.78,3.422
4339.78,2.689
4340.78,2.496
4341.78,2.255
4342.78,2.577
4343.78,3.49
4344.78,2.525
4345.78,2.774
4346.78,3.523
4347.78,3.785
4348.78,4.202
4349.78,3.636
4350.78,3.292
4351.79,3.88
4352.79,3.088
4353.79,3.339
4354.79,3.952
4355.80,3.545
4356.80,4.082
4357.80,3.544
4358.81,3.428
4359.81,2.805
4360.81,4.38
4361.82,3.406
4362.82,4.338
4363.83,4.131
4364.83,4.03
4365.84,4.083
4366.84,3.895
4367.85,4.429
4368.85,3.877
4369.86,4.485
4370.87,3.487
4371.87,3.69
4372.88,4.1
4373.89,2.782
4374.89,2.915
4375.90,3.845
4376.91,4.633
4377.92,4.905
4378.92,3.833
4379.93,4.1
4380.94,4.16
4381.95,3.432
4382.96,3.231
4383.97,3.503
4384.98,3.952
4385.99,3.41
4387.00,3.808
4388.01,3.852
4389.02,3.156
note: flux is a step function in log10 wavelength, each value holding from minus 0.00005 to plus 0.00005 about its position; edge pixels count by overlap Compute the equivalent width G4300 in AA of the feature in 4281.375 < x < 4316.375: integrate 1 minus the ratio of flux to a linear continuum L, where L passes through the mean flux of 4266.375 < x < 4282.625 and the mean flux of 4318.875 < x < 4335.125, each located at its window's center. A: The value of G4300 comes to 2.9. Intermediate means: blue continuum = 3.32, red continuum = 3.53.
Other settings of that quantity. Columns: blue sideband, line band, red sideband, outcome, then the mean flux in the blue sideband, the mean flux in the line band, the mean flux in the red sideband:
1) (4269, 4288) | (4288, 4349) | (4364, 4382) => 6.5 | 3.31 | 3.19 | 3.94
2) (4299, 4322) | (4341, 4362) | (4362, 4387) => 1.5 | 3.24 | 3.39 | 3.88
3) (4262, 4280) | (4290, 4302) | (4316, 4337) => 1.1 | 3.4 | 3.16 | 3.55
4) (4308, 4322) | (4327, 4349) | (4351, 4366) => 2.7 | 3.58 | 3.2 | 3.72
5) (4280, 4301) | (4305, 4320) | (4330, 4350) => -0.7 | 3.19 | 3.33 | 3.19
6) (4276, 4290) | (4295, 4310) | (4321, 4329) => 1.5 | 3.2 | 2.89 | 3.19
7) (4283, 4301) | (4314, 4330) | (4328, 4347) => -2.1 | 3.22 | 3.57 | 3.13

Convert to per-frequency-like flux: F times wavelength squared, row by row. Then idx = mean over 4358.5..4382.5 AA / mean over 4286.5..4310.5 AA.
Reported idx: 1.36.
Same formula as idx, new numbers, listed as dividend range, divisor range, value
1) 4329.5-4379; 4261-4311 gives 1.16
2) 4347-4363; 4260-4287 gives 1.11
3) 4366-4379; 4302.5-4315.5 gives 1.38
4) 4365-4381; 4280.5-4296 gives 1.25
